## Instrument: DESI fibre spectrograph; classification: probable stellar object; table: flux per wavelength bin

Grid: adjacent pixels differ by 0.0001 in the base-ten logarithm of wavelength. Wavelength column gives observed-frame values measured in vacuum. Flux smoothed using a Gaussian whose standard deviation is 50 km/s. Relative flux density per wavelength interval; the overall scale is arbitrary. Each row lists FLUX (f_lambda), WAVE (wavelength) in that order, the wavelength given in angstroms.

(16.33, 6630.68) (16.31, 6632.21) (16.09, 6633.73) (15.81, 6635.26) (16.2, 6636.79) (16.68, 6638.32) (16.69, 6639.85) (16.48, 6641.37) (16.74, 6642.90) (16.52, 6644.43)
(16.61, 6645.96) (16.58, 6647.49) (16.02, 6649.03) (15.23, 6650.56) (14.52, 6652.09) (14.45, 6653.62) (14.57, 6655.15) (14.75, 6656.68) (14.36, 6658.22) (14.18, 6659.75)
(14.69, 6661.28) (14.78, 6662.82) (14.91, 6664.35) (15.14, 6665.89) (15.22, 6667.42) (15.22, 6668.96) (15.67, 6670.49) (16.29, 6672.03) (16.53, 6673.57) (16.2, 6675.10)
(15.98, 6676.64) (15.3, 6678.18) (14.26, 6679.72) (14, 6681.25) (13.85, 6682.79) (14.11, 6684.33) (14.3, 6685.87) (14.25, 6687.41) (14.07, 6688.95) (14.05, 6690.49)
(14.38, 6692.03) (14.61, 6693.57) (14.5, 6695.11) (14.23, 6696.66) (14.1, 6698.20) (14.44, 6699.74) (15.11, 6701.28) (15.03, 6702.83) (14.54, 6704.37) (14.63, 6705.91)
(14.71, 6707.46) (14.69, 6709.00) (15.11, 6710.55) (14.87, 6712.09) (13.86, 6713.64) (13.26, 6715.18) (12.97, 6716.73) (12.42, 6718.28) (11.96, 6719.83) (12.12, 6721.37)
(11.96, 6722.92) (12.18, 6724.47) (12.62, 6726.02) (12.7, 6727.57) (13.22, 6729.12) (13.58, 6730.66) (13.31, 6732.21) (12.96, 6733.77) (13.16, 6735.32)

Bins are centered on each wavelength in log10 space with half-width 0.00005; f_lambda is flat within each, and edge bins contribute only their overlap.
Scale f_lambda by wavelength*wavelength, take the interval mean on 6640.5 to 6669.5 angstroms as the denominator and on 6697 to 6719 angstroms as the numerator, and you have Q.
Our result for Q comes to 0.95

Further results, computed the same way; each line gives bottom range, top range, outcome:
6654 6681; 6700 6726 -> 0.92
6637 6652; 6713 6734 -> 0.80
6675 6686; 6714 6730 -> 0.87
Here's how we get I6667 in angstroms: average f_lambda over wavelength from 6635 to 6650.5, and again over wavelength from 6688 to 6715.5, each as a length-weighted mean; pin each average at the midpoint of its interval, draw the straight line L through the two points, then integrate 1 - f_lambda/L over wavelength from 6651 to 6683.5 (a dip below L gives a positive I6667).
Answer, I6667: 1.23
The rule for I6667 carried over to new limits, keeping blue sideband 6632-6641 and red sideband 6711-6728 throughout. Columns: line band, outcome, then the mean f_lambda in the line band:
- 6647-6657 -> 0.34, 15.1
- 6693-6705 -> -0.75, 14.6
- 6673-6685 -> -0.38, 15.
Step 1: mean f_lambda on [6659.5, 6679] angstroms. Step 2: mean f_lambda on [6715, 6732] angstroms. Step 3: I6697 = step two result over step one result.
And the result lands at 0.8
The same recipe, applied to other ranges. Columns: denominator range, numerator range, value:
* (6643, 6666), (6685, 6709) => 0.95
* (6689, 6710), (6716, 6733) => 0.87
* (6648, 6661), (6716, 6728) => 0.83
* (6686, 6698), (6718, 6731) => 0.88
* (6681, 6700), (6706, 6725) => 0.94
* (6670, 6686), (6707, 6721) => 0.90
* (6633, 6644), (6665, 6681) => 0.95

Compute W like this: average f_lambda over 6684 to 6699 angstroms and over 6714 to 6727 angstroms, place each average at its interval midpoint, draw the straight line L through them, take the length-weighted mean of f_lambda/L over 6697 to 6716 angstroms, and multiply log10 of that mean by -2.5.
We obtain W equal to -0.09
